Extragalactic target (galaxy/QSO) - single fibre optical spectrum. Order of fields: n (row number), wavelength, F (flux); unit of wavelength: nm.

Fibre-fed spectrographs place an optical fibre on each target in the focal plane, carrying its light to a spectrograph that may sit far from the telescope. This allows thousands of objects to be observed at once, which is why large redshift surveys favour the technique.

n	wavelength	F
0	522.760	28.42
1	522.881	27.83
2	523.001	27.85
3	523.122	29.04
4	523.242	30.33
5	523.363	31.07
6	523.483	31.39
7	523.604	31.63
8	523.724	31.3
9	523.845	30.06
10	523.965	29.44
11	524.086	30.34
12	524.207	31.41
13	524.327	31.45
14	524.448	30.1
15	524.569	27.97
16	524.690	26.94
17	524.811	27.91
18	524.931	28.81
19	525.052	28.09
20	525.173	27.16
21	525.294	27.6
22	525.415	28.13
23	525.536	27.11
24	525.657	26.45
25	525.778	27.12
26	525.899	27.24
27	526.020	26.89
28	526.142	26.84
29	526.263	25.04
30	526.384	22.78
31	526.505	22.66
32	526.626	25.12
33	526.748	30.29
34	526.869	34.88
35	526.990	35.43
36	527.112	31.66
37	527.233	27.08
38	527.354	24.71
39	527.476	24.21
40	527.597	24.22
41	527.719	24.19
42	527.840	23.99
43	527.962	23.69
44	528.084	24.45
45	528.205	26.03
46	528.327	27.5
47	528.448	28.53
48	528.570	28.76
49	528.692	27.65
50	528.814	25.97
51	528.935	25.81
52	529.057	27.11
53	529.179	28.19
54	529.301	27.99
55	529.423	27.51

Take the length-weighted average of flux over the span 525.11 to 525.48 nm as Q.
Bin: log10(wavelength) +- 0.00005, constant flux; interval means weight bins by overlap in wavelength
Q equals 27.6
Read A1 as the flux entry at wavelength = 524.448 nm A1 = 30.1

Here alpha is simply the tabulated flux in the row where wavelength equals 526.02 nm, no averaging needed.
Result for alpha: 26.89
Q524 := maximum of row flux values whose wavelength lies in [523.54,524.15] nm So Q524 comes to 31.63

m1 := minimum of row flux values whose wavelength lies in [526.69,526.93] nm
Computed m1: 30.29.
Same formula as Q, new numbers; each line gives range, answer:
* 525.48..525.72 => 26.8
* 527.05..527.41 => 27.9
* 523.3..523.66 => 31.3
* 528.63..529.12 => 26.6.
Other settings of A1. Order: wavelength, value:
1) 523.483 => 31.39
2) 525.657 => 26.45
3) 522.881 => 27.83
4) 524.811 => 27.91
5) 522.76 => 28.42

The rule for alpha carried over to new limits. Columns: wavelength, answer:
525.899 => 27.24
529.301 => 27.99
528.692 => 27.65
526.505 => 22.66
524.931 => 28.81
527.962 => 23.69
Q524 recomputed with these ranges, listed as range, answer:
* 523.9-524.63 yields 31.45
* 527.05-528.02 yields 31.66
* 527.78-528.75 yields 28.76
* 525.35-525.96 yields 28.13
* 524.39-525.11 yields 30.1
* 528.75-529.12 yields 27.11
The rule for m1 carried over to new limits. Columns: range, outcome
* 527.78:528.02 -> 23.69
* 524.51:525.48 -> 26.94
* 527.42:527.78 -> 24.19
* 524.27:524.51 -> 30.1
